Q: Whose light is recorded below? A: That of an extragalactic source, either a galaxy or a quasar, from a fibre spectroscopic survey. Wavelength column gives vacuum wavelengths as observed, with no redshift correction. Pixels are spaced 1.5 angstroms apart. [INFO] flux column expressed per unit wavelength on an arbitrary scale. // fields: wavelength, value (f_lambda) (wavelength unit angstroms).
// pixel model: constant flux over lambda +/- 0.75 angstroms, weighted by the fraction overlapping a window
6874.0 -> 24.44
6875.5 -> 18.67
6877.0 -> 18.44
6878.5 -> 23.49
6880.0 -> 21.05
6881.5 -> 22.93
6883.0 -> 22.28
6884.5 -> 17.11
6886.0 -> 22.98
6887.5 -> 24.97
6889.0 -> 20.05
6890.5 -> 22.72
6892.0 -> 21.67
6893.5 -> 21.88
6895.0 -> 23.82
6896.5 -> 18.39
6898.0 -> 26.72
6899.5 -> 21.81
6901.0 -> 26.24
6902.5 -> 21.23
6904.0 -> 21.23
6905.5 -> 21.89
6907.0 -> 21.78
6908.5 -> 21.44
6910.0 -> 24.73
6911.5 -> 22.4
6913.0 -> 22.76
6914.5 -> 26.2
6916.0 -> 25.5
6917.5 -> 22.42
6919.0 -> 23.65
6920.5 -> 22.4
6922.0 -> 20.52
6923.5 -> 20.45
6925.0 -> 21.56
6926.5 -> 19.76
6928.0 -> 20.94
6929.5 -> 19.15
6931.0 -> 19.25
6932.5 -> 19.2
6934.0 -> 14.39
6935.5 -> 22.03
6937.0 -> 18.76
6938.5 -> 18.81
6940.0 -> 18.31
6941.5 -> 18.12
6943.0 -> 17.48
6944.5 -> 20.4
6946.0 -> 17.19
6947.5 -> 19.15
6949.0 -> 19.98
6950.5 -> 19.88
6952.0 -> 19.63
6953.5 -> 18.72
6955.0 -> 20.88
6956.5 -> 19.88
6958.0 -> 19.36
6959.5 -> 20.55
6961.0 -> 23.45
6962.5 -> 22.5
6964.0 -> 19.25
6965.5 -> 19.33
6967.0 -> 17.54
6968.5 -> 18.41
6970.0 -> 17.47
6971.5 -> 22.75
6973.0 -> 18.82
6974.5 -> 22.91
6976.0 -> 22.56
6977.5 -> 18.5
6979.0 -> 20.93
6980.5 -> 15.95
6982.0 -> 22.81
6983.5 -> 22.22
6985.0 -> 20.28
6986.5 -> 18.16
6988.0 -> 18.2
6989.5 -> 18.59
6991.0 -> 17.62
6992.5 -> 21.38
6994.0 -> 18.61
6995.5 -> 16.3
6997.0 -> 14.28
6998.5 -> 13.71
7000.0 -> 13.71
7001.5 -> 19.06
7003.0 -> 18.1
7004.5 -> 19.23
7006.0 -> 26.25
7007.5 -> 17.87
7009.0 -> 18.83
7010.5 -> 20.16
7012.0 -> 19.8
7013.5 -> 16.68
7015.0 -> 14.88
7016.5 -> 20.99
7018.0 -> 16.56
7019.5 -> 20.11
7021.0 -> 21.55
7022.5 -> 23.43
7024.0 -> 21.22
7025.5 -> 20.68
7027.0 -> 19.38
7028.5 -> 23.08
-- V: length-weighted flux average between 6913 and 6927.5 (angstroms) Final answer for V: 22.5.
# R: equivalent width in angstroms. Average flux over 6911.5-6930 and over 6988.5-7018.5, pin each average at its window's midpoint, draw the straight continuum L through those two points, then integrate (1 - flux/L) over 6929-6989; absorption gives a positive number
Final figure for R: 1.99 angstroms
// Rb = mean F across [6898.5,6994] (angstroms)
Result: 20.5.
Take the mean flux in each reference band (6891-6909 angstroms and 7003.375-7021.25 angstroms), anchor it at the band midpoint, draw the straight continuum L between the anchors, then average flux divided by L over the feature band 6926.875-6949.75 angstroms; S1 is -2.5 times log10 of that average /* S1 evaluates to 0.131 mag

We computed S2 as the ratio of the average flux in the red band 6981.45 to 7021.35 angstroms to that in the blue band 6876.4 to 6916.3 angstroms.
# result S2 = 0.83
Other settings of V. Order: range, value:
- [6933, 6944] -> 18.3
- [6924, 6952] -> 19.2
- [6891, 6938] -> 21.7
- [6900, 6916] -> 23.1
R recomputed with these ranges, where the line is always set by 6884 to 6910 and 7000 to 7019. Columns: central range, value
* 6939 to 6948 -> 1.0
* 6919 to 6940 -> 1.4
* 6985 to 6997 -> 0.7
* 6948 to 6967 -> 0.2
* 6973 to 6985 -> -0.6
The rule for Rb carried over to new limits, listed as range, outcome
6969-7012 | 19.1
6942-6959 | 19.3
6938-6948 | 18.5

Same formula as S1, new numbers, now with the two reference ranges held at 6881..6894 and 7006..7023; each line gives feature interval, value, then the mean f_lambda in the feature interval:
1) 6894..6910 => -0.05 mag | 22.6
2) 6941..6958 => 0.08 mag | 19.2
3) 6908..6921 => -0.11 mag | 23.6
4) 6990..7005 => 0.15 mag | 17.2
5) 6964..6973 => 0.07 mag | 19.1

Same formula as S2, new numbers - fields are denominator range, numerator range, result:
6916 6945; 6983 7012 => 0.93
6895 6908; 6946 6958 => 0.87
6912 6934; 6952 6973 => 0.93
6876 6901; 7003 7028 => 0.90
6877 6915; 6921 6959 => 0.87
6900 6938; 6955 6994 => 0.93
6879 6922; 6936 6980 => 0.87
